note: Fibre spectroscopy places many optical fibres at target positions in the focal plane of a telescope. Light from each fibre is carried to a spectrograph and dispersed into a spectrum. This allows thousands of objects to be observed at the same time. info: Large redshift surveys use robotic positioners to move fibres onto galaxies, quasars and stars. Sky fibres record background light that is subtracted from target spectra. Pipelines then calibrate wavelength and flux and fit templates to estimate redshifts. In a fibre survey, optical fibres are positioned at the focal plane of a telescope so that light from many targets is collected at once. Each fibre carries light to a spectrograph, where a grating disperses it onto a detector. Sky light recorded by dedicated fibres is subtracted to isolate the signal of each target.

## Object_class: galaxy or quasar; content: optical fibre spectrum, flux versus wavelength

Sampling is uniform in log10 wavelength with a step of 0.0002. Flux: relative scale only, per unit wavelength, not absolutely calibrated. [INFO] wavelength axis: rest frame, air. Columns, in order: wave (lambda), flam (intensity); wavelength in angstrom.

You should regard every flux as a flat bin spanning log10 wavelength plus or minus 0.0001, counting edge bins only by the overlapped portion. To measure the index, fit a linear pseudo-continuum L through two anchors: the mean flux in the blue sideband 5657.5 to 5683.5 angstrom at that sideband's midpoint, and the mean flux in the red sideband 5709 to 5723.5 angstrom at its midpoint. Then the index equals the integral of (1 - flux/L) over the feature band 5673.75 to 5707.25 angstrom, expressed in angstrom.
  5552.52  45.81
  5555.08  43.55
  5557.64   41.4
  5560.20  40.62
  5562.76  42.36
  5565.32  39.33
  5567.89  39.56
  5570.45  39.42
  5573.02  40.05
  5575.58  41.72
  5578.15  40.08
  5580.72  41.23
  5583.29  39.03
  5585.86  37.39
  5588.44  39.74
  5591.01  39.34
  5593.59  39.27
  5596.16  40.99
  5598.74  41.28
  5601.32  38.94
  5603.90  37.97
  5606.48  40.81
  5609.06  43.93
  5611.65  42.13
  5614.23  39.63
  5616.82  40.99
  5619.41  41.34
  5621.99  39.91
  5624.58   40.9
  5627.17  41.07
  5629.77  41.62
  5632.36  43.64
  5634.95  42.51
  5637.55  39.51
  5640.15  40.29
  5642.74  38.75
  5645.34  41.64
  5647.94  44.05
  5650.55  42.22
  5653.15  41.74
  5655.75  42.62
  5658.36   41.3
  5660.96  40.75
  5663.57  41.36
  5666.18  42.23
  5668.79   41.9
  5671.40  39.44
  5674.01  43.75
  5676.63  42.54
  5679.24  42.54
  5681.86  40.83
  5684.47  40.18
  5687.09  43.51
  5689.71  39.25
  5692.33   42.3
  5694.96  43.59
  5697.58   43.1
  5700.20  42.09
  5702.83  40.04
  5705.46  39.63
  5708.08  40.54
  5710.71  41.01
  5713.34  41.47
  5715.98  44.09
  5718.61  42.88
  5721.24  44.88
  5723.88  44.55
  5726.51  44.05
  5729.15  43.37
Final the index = 0.4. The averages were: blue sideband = 41.7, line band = 41.7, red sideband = 42.9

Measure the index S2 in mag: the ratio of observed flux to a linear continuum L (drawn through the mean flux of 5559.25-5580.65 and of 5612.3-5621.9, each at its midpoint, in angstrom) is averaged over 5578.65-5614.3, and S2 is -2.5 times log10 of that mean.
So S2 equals 0.01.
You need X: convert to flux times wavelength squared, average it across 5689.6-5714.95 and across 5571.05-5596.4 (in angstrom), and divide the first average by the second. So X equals 1.08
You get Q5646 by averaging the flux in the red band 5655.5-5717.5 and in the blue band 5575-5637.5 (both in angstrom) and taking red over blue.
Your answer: 1.03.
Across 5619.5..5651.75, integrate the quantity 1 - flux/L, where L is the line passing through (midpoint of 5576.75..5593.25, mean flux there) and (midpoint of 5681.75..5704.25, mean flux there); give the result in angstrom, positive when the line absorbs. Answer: -0.7 angstrom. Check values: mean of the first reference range 39.5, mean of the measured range 41.3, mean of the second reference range 41.7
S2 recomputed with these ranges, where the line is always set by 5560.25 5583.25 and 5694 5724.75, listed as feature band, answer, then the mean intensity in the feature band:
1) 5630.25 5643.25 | 0.00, 41.1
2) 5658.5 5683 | 0.00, 41.7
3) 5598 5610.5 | 0.01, 40.6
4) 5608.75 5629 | 0.00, 41.1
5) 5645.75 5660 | -0.02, 42.3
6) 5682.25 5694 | 0.02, 41.3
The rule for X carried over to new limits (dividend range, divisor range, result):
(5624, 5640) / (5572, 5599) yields 1.05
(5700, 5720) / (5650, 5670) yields 1.01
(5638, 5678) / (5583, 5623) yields 1.06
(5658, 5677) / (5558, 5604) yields 1.07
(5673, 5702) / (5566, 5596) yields 1.10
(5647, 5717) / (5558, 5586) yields 1.08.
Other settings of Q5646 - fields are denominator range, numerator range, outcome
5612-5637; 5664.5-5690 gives 1.01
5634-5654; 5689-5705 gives 1.01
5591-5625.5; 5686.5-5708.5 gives 1.02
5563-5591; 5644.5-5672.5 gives 1.05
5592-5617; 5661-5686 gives 1.03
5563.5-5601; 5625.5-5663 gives 1.04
